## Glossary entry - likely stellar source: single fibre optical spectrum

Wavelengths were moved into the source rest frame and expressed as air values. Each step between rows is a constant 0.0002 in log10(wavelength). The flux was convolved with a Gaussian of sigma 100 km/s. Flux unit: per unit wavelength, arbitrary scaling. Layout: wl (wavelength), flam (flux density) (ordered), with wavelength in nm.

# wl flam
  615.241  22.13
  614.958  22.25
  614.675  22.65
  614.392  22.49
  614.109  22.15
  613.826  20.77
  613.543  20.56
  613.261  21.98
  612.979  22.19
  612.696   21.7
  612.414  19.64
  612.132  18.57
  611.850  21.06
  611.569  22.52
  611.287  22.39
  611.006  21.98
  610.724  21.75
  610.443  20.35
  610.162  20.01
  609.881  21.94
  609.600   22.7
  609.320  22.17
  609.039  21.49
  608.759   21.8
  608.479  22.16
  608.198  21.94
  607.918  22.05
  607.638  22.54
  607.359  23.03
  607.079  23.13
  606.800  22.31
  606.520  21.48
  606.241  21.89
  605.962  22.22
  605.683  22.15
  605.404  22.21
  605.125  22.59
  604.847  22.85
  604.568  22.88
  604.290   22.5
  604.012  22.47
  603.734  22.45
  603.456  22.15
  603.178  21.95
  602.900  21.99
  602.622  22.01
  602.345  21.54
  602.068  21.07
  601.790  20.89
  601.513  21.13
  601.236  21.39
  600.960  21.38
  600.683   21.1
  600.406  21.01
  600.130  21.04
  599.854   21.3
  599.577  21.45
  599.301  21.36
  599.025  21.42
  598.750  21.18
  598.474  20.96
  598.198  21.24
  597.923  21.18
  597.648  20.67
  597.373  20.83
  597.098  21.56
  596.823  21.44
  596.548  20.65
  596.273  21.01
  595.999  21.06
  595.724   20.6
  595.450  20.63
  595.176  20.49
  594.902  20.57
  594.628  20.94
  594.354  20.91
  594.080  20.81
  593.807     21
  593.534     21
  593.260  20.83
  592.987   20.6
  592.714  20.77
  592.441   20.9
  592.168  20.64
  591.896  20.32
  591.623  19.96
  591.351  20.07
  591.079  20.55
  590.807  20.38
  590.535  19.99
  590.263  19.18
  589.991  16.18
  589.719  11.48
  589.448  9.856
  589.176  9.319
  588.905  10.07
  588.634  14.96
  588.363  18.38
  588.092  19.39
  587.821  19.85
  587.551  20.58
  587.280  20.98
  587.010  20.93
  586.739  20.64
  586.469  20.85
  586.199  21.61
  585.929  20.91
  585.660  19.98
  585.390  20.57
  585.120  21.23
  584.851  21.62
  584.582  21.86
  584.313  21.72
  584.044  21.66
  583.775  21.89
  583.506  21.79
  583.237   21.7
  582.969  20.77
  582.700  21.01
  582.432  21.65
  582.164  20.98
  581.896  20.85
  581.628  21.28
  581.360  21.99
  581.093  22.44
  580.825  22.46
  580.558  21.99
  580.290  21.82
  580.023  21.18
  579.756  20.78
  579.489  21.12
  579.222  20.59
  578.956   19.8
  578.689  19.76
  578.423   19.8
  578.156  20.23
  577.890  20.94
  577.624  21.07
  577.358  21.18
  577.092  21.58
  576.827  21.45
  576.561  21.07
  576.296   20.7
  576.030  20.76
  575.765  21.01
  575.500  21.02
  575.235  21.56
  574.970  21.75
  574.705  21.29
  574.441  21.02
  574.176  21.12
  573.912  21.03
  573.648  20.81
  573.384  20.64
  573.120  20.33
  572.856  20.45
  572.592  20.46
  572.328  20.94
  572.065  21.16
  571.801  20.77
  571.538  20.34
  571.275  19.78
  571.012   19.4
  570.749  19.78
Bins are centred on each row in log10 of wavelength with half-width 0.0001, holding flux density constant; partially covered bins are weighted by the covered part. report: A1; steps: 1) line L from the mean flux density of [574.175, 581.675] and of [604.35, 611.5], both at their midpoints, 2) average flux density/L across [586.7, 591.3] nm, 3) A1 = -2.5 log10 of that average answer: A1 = 0.24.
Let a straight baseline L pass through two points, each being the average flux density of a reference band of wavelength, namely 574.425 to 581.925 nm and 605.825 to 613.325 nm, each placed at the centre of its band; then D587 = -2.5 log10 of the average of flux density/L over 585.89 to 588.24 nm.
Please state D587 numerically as 0.04 mag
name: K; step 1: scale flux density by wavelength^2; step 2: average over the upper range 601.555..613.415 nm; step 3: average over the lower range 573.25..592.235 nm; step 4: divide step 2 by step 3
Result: 1.18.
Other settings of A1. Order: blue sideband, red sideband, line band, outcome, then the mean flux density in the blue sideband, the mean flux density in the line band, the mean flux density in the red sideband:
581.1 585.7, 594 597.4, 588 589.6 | 0.49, 21.4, 13.5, 20.9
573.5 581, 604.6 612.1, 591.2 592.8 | 0.05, 21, 20.4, 22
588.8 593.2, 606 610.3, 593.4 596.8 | -0.12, 17.6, 20.8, 22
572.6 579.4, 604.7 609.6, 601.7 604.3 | 0.01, 20.8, 21.9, 22.3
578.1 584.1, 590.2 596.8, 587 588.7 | 0.08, 21.2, 19.4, 20.6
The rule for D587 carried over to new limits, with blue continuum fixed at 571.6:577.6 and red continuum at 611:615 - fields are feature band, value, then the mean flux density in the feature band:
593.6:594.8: 0.017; 20.9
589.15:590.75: 0.377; 15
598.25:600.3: 0.004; 21.2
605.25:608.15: -0.044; 22.3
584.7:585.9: 0.013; 20.9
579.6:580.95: -0.028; 21.6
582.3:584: -0.019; 21.5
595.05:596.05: 0.031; 20.7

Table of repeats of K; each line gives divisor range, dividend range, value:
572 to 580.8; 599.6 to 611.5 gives 1.15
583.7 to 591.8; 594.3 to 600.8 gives 1.15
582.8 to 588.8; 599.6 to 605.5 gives 1.12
